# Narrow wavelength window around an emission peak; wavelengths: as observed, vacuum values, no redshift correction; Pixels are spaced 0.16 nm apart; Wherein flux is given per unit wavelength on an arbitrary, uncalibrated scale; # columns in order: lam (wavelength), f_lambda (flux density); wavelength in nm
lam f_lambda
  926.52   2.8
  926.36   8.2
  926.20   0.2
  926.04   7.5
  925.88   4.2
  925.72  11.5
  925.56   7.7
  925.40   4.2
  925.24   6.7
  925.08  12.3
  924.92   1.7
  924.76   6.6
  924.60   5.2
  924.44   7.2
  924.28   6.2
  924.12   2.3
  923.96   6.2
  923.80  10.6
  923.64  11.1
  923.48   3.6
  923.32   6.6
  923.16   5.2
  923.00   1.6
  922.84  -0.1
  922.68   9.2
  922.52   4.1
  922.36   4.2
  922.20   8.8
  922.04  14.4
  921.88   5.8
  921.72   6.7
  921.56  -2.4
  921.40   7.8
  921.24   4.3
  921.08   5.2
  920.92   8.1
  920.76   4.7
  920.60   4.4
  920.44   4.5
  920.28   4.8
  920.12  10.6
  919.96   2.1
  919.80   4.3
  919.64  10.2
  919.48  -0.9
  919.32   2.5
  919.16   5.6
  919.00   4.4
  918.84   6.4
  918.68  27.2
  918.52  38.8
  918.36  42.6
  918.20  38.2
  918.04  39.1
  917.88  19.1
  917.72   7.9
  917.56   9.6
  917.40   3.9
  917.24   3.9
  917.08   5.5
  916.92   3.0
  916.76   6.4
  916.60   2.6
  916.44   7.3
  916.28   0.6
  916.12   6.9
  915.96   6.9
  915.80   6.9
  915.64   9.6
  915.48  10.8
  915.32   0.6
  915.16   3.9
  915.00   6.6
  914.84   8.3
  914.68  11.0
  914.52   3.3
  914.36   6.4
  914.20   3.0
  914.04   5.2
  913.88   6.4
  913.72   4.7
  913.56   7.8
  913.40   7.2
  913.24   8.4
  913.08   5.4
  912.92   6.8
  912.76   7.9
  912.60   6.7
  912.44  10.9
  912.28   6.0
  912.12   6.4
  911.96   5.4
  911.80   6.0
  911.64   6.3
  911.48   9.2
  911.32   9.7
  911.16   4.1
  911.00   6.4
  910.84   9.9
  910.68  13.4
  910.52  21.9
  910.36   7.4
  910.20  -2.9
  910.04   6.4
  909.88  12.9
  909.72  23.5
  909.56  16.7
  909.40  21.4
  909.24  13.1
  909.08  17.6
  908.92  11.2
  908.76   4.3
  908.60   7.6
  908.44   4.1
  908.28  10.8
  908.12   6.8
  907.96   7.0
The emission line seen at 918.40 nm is [O III]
